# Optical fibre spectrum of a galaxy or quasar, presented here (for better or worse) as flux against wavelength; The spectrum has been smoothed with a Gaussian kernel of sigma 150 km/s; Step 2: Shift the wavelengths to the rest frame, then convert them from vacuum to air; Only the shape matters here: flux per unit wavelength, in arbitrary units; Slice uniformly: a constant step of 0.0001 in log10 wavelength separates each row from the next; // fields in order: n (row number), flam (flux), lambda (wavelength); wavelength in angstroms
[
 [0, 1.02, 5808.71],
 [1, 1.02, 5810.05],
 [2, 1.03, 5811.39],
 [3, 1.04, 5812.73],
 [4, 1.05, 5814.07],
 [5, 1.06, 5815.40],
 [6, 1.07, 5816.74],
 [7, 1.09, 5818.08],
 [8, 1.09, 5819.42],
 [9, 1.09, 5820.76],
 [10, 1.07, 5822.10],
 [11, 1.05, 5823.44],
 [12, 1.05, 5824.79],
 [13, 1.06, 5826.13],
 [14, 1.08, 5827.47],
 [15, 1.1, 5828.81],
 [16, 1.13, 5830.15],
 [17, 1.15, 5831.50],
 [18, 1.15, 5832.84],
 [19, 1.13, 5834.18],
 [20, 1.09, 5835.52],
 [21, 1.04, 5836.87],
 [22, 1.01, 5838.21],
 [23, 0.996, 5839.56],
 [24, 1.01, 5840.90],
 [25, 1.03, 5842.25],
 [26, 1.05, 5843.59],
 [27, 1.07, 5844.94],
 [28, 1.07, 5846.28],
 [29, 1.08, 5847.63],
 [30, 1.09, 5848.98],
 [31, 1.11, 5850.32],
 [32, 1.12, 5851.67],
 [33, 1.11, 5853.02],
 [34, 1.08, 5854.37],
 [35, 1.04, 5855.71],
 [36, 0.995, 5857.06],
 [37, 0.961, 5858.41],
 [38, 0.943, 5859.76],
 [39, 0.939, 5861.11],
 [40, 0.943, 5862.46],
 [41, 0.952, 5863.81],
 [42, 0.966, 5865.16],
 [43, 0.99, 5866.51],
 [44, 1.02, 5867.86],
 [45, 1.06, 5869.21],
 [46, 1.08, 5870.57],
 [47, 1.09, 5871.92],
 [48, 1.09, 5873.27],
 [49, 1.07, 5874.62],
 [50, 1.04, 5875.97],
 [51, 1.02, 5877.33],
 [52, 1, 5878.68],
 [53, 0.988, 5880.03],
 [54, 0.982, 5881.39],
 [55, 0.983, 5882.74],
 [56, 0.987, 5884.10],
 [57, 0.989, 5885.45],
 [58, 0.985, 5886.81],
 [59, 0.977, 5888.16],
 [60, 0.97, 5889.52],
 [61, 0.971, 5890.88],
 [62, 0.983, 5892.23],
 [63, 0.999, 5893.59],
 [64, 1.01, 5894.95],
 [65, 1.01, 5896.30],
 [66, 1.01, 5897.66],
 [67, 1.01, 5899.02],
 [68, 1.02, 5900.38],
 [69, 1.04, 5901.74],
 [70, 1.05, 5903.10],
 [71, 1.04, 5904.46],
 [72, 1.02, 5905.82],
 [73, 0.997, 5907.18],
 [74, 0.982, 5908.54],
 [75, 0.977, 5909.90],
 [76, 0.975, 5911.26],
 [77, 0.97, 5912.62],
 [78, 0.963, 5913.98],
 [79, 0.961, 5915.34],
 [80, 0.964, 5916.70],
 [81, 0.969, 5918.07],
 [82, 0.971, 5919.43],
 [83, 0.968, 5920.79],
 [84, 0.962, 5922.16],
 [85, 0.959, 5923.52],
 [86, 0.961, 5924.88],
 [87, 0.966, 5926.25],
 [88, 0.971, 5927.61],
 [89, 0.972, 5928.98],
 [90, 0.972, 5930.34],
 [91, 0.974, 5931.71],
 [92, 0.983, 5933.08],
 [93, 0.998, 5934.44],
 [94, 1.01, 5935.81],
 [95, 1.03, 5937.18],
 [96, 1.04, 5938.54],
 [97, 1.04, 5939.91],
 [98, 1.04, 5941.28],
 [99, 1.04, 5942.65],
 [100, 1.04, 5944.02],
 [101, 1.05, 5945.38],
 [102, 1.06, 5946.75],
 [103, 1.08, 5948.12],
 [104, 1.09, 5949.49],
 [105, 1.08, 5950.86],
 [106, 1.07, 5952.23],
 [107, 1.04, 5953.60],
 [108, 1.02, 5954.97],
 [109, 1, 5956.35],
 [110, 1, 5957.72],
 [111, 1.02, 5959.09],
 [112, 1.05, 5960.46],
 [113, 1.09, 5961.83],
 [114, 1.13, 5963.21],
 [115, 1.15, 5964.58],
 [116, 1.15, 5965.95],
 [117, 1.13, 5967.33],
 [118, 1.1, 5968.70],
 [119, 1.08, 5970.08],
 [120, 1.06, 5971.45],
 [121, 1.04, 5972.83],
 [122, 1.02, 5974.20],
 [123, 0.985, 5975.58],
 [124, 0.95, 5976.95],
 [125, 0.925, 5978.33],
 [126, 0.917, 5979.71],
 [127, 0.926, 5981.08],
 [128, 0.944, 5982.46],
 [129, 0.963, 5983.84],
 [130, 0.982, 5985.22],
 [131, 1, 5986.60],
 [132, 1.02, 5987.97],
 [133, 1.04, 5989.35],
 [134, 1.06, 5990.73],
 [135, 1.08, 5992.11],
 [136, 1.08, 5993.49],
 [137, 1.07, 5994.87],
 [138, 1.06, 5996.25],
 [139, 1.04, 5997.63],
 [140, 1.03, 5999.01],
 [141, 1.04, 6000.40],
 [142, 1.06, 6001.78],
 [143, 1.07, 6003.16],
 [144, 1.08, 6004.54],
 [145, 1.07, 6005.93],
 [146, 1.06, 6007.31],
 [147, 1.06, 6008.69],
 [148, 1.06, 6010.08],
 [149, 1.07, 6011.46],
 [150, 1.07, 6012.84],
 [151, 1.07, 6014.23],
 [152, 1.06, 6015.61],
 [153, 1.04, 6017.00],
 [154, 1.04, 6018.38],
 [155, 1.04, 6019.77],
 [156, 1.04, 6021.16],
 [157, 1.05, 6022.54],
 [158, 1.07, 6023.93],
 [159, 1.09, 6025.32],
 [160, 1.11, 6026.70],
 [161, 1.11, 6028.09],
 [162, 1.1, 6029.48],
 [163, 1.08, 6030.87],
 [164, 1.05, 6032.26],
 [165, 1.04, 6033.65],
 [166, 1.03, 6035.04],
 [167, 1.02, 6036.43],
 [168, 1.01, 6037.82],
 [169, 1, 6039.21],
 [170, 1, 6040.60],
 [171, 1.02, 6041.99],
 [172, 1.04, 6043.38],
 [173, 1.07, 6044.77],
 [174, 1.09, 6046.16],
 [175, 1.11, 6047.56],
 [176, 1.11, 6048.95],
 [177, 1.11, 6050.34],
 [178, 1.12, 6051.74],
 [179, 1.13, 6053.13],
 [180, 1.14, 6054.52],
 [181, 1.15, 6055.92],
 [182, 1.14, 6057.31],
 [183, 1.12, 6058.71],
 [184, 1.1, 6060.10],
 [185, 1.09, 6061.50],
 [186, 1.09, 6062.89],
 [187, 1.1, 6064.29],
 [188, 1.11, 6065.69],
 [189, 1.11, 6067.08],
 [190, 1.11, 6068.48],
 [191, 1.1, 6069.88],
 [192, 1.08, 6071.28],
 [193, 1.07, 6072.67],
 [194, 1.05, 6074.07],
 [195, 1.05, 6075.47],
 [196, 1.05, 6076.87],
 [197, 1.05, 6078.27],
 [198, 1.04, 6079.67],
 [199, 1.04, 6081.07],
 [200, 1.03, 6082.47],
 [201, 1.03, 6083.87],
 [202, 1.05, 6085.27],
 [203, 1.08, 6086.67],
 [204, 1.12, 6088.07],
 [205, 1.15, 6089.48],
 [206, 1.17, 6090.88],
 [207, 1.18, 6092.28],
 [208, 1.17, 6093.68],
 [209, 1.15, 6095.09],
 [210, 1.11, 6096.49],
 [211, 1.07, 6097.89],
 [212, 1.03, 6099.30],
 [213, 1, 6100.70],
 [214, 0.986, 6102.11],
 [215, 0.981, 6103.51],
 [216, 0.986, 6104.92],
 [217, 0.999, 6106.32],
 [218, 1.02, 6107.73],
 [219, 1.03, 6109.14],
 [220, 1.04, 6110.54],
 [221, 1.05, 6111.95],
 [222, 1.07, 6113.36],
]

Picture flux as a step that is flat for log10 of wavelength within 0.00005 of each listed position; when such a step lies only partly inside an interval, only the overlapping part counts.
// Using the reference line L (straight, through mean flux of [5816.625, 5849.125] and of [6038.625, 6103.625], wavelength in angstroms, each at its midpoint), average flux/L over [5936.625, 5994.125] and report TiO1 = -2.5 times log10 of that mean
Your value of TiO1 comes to 0.04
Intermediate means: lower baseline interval 1.07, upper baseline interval 1.08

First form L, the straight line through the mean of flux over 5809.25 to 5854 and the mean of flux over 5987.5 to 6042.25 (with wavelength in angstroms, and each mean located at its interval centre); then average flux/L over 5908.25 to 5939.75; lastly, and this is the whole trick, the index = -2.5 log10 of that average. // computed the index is 0.09 mag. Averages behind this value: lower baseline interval 1.07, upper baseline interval 1.06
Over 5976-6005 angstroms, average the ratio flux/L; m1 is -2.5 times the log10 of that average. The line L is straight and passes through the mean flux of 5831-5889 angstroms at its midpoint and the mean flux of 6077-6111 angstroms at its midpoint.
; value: 0.04 mag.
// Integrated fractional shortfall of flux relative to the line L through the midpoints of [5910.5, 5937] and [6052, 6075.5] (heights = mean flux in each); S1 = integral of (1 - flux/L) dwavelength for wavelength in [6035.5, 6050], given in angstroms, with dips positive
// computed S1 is 0.5 angstroms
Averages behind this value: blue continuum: 0.973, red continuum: 1.1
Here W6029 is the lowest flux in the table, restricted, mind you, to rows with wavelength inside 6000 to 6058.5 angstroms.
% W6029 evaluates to 1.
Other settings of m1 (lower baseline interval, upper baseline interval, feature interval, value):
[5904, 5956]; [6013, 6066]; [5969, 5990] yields 0.048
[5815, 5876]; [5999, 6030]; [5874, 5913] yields 0.059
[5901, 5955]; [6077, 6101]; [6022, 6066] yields -0.016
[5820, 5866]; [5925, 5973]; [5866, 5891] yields 0.034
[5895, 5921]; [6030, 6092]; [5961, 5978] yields -0.043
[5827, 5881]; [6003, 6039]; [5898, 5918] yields 0.057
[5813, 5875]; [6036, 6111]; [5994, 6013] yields 0.009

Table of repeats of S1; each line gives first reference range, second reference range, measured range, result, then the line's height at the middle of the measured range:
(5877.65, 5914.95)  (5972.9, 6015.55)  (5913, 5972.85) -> -1.0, 1.01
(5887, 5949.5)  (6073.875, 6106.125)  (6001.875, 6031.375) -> -0.8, 1.04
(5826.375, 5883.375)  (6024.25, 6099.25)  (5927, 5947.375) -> 0.9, 1.06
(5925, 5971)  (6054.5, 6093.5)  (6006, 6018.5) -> 0.1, 1.07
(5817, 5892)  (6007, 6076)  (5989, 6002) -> 0.1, 1.07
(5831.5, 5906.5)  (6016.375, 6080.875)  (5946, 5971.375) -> -0.5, 1.05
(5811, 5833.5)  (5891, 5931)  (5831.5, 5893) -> 0.6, 1.04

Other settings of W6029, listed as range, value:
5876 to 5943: 0.959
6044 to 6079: 1.05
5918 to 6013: 0.917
